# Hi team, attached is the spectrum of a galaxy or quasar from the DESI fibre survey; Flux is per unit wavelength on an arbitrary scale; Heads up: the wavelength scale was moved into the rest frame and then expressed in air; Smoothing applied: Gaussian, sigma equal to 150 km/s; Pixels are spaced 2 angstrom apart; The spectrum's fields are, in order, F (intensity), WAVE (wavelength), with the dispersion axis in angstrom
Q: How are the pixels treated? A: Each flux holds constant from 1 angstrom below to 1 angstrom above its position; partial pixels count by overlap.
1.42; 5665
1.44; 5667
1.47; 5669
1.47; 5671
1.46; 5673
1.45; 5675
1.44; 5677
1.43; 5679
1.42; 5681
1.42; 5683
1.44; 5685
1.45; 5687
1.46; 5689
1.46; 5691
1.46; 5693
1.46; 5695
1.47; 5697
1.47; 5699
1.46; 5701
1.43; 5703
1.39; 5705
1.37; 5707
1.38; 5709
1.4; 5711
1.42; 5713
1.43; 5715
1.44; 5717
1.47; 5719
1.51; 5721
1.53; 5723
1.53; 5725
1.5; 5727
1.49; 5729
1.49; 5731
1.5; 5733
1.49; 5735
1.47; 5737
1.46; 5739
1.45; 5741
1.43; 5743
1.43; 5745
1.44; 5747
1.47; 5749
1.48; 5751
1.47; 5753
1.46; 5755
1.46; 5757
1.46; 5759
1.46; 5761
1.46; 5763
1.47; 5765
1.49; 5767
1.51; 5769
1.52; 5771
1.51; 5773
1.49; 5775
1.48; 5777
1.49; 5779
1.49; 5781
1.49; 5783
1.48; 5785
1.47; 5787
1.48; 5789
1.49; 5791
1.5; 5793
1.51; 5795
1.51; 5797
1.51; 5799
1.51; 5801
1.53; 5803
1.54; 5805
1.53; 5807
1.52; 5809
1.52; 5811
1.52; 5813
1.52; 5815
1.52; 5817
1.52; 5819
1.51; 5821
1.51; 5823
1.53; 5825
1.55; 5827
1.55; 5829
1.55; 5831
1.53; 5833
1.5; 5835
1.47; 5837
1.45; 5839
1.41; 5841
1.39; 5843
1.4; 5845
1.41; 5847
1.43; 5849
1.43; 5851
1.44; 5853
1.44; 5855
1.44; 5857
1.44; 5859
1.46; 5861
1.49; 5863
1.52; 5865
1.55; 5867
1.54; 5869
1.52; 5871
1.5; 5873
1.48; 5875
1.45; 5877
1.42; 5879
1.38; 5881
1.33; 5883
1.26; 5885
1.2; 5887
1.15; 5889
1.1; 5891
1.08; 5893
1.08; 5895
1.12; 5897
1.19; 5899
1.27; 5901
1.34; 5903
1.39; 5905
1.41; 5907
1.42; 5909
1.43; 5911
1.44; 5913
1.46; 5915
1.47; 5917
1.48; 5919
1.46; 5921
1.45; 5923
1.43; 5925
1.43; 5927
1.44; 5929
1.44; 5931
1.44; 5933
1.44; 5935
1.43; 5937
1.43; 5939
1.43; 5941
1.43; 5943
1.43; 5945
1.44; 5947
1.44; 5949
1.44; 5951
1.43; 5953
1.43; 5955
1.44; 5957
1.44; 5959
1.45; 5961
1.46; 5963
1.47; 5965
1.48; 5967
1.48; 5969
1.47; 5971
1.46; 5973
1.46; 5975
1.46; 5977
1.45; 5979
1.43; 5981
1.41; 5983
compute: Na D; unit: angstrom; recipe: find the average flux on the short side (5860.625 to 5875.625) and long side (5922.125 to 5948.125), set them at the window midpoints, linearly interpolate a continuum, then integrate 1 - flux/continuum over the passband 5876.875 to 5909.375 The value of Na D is 4.8 angstrom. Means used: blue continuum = 1.51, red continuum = 1.44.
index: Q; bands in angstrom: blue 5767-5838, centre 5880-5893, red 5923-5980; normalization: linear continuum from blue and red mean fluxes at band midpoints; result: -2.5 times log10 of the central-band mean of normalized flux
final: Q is 0.20 mag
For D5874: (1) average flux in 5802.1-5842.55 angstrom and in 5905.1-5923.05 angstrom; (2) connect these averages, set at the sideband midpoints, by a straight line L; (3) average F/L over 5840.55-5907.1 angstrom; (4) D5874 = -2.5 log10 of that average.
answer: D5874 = 0.08 mag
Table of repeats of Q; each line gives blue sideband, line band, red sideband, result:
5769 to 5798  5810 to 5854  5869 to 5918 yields -0.046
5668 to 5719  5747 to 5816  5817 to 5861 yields -0.025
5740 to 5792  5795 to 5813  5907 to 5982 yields -0.038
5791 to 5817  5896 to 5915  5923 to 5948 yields 0.087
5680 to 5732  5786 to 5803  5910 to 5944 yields -0.038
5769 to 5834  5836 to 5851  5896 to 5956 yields 0.040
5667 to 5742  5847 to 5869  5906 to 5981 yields -0.012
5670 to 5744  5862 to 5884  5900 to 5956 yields -0.027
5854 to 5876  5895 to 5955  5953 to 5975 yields 0.050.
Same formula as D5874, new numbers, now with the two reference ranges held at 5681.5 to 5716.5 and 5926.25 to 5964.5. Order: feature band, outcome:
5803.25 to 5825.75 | -0.06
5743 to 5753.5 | -0.02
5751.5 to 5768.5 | -0.03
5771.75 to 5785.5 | -0.04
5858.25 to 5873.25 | -0.05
